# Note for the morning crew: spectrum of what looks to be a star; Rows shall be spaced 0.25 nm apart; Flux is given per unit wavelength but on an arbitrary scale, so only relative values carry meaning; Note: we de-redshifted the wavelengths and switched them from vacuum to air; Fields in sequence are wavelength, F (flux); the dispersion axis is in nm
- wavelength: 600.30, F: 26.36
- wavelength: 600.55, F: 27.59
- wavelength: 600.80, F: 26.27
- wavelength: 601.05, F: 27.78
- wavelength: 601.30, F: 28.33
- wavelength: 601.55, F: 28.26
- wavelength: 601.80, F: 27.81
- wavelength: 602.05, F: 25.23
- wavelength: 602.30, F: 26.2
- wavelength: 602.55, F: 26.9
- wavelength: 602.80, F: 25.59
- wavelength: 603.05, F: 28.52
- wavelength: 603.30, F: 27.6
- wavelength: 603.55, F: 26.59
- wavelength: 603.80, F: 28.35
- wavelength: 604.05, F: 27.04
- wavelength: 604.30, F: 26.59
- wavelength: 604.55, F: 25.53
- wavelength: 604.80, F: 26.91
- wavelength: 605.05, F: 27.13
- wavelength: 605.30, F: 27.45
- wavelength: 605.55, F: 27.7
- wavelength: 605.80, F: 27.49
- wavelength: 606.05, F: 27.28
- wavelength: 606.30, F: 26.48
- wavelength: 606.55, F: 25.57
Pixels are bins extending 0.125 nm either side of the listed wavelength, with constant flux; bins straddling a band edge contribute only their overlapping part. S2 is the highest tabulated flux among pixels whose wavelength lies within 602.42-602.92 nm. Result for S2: 26.9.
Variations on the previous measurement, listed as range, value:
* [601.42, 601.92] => 28.26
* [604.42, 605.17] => 27.13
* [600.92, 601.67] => 28.33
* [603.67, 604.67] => 28.35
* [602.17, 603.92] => 28.52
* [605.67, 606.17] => 27.49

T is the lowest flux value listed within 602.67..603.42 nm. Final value 25.59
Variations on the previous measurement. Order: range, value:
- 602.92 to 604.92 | 25.53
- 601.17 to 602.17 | 25.23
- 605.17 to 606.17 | 27.28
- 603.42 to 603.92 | 26.59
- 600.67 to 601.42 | 26.27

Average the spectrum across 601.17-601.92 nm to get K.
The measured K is 28.1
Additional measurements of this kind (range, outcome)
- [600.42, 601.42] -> 27.5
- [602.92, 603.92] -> 27.8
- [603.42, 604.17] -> 27.3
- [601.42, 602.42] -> 26.9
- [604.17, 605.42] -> 26.7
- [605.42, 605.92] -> 27.6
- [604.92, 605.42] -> 27.3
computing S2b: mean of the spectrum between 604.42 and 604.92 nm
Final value 26.2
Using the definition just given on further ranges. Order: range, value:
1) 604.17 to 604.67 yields 26.1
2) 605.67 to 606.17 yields 27.4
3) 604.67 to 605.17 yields 27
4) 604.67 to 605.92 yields 27.3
